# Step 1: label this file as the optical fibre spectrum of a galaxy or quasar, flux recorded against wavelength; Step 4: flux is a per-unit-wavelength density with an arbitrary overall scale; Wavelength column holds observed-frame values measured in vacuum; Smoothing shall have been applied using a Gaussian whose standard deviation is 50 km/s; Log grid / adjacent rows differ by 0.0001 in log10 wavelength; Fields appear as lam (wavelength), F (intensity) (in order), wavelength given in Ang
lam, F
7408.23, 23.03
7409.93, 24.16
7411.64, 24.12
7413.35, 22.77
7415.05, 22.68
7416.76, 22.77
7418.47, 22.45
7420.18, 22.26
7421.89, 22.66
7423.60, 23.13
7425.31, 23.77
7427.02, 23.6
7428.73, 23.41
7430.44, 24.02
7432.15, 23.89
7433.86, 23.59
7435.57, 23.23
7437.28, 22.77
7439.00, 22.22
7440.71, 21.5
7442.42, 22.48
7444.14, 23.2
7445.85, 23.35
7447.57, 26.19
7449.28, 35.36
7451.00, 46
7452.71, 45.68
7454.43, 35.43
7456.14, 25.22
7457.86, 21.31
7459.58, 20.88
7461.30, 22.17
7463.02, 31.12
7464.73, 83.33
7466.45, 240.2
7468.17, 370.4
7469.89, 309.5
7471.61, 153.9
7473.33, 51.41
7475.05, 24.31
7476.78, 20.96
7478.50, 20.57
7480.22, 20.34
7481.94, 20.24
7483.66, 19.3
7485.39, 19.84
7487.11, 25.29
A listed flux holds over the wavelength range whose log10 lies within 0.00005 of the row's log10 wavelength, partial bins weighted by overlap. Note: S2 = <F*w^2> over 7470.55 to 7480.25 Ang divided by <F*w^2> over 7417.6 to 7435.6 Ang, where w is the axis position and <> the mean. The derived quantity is 2.45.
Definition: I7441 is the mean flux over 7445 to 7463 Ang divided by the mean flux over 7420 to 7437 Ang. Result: 1.29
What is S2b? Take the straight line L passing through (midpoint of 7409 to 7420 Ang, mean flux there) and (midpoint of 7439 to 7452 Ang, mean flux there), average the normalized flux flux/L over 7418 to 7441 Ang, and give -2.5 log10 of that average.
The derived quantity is 0.11 mag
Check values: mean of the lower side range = 23.1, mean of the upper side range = 28.1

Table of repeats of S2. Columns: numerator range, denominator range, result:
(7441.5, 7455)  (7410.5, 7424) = 1.42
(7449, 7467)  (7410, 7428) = 2.31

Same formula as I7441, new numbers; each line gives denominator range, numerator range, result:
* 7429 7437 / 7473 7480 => 1.13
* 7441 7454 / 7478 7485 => 0.64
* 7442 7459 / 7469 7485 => 2.30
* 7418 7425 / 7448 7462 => 1.38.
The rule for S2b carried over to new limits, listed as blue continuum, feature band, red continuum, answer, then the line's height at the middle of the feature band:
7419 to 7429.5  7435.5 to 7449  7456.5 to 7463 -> -0.03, 23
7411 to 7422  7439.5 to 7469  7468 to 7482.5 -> 0.25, 72.1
